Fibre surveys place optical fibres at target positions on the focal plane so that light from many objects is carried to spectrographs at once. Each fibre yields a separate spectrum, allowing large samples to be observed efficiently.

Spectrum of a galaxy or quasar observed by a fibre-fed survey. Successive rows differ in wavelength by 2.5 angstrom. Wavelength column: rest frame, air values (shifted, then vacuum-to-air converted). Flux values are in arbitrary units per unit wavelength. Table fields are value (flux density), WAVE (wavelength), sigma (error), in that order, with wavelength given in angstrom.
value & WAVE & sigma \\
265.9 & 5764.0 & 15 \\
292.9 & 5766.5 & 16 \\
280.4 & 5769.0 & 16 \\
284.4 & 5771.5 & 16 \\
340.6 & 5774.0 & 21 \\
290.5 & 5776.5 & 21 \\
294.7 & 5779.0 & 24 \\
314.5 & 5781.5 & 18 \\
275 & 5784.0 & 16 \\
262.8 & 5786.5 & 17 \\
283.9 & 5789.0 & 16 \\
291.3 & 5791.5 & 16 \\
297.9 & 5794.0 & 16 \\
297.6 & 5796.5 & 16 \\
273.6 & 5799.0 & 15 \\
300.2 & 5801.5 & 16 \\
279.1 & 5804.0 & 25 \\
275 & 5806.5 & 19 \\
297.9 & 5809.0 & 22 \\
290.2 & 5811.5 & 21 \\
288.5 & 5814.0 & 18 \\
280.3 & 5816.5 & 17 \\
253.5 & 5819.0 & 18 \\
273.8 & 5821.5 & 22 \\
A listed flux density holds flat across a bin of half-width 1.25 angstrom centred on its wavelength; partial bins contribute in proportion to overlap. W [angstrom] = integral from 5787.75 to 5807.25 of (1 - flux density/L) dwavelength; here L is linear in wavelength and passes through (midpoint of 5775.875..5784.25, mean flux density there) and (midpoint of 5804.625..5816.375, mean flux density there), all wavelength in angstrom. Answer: 0.2 angstrom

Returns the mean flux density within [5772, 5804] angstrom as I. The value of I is 293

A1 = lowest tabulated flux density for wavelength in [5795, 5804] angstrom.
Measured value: 273.6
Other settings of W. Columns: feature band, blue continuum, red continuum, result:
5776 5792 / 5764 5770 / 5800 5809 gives -0.2 angstrom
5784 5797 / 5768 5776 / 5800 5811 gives 0.4 angstrom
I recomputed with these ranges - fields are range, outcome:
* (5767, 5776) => 300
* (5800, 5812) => 288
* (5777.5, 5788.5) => 287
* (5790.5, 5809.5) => 289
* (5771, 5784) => 303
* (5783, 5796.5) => 284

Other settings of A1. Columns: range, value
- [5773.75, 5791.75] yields 262.8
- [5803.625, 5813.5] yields 275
